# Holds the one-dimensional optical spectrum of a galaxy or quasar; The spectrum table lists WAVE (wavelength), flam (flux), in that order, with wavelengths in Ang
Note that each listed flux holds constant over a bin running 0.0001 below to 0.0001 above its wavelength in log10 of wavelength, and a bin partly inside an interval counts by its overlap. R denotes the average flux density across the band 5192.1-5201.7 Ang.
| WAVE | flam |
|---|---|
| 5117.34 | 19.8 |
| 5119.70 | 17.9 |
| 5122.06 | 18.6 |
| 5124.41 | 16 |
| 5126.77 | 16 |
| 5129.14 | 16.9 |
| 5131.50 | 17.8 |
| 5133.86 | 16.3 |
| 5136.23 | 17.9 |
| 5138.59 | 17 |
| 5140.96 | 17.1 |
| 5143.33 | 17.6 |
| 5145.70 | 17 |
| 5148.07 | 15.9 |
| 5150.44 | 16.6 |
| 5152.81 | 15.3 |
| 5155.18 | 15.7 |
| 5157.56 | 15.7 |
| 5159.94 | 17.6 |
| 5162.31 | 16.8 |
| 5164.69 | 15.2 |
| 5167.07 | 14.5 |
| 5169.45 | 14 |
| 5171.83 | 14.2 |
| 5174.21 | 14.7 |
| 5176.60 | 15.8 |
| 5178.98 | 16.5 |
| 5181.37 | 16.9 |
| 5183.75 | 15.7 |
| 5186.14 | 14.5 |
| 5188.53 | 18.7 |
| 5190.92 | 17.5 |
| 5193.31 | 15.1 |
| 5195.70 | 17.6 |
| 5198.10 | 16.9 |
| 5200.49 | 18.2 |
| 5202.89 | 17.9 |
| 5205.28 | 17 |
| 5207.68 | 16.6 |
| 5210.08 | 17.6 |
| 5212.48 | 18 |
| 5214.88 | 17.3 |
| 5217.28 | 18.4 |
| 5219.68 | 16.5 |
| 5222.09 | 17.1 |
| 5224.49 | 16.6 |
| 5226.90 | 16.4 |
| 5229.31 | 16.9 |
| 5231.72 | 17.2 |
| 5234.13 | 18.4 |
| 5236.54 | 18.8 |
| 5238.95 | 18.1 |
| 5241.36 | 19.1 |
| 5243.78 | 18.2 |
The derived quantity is 16.9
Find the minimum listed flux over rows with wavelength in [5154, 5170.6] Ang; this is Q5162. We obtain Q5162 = 14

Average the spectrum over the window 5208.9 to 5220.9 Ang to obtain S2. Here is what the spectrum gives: 17.6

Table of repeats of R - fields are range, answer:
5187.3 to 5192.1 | 18.1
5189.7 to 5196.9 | 16.7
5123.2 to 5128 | 16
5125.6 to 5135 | 16.7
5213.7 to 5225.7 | 17.2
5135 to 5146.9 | 17.3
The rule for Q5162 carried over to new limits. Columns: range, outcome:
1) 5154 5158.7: 15.7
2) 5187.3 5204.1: 15.1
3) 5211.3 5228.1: 16.4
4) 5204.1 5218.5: 16.6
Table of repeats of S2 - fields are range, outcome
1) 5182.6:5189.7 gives 16.3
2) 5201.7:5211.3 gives 17.3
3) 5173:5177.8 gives 15.2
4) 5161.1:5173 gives 15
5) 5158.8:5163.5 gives 17.2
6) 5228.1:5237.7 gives 17.8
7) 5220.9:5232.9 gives 16.8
